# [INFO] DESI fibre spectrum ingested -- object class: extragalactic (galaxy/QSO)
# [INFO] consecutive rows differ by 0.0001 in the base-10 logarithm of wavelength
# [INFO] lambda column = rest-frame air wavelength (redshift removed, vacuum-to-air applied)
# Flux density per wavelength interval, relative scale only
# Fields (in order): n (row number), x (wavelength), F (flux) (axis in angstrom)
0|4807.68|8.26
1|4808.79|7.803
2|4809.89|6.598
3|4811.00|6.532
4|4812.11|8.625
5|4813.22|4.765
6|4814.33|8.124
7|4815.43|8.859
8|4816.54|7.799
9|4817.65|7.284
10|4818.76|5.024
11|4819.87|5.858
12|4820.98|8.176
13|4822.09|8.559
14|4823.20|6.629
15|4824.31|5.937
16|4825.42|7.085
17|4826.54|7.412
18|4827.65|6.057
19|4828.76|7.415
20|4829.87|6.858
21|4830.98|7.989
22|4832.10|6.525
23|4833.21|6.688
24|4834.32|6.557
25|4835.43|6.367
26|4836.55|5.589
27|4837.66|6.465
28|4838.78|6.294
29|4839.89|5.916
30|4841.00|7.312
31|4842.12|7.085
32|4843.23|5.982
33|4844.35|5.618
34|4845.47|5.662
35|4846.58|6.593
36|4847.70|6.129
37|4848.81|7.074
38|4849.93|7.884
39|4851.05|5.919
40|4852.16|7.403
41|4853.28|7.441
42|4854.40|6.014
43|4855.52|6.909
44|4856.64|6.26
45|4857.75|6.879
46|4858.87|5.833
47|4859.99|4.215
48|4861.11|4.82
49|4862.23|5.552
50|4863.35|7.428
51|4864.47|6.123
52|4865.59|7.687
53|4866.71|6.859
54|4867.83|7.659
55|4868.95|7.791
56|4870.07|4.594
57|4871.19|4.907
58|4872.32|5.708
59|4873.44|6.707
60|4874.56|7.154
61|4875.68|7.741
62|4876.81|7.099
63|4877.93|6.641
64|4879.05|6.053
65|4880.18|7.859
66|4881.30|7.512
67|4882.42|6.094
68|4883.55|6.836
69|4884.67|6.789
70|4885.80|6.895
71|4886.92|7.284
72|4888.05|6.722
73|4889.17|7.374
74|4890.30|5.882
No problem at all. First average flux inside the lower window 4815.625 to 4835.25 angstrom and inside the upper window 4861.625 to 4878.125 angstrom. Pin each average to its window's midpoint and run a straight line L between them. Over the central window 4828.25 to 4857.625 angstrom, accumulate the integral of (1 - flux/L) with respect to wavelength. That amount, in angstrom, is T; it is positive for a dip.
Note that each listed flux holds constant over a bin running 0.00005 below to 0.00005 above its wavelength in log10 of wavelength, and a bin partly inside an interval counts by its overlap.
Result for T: 0.9 angstrom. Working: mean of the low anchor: 6.96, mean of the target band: 6.62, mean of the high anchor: 6.64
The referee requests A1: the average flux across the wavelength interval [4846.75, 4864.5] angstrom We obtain 6.38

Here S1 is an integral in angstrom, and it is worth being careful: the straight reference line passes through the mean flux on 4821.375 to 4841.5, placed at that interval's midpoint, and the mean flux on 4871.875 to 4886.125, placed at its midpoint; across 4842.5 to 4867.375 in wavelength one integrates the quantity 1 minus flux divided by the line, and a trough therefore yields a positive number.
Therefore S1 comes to 1.6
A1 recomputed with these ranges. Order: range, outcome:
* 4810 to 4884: 6.67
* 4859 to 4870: 6.35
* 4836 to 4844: 6.36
